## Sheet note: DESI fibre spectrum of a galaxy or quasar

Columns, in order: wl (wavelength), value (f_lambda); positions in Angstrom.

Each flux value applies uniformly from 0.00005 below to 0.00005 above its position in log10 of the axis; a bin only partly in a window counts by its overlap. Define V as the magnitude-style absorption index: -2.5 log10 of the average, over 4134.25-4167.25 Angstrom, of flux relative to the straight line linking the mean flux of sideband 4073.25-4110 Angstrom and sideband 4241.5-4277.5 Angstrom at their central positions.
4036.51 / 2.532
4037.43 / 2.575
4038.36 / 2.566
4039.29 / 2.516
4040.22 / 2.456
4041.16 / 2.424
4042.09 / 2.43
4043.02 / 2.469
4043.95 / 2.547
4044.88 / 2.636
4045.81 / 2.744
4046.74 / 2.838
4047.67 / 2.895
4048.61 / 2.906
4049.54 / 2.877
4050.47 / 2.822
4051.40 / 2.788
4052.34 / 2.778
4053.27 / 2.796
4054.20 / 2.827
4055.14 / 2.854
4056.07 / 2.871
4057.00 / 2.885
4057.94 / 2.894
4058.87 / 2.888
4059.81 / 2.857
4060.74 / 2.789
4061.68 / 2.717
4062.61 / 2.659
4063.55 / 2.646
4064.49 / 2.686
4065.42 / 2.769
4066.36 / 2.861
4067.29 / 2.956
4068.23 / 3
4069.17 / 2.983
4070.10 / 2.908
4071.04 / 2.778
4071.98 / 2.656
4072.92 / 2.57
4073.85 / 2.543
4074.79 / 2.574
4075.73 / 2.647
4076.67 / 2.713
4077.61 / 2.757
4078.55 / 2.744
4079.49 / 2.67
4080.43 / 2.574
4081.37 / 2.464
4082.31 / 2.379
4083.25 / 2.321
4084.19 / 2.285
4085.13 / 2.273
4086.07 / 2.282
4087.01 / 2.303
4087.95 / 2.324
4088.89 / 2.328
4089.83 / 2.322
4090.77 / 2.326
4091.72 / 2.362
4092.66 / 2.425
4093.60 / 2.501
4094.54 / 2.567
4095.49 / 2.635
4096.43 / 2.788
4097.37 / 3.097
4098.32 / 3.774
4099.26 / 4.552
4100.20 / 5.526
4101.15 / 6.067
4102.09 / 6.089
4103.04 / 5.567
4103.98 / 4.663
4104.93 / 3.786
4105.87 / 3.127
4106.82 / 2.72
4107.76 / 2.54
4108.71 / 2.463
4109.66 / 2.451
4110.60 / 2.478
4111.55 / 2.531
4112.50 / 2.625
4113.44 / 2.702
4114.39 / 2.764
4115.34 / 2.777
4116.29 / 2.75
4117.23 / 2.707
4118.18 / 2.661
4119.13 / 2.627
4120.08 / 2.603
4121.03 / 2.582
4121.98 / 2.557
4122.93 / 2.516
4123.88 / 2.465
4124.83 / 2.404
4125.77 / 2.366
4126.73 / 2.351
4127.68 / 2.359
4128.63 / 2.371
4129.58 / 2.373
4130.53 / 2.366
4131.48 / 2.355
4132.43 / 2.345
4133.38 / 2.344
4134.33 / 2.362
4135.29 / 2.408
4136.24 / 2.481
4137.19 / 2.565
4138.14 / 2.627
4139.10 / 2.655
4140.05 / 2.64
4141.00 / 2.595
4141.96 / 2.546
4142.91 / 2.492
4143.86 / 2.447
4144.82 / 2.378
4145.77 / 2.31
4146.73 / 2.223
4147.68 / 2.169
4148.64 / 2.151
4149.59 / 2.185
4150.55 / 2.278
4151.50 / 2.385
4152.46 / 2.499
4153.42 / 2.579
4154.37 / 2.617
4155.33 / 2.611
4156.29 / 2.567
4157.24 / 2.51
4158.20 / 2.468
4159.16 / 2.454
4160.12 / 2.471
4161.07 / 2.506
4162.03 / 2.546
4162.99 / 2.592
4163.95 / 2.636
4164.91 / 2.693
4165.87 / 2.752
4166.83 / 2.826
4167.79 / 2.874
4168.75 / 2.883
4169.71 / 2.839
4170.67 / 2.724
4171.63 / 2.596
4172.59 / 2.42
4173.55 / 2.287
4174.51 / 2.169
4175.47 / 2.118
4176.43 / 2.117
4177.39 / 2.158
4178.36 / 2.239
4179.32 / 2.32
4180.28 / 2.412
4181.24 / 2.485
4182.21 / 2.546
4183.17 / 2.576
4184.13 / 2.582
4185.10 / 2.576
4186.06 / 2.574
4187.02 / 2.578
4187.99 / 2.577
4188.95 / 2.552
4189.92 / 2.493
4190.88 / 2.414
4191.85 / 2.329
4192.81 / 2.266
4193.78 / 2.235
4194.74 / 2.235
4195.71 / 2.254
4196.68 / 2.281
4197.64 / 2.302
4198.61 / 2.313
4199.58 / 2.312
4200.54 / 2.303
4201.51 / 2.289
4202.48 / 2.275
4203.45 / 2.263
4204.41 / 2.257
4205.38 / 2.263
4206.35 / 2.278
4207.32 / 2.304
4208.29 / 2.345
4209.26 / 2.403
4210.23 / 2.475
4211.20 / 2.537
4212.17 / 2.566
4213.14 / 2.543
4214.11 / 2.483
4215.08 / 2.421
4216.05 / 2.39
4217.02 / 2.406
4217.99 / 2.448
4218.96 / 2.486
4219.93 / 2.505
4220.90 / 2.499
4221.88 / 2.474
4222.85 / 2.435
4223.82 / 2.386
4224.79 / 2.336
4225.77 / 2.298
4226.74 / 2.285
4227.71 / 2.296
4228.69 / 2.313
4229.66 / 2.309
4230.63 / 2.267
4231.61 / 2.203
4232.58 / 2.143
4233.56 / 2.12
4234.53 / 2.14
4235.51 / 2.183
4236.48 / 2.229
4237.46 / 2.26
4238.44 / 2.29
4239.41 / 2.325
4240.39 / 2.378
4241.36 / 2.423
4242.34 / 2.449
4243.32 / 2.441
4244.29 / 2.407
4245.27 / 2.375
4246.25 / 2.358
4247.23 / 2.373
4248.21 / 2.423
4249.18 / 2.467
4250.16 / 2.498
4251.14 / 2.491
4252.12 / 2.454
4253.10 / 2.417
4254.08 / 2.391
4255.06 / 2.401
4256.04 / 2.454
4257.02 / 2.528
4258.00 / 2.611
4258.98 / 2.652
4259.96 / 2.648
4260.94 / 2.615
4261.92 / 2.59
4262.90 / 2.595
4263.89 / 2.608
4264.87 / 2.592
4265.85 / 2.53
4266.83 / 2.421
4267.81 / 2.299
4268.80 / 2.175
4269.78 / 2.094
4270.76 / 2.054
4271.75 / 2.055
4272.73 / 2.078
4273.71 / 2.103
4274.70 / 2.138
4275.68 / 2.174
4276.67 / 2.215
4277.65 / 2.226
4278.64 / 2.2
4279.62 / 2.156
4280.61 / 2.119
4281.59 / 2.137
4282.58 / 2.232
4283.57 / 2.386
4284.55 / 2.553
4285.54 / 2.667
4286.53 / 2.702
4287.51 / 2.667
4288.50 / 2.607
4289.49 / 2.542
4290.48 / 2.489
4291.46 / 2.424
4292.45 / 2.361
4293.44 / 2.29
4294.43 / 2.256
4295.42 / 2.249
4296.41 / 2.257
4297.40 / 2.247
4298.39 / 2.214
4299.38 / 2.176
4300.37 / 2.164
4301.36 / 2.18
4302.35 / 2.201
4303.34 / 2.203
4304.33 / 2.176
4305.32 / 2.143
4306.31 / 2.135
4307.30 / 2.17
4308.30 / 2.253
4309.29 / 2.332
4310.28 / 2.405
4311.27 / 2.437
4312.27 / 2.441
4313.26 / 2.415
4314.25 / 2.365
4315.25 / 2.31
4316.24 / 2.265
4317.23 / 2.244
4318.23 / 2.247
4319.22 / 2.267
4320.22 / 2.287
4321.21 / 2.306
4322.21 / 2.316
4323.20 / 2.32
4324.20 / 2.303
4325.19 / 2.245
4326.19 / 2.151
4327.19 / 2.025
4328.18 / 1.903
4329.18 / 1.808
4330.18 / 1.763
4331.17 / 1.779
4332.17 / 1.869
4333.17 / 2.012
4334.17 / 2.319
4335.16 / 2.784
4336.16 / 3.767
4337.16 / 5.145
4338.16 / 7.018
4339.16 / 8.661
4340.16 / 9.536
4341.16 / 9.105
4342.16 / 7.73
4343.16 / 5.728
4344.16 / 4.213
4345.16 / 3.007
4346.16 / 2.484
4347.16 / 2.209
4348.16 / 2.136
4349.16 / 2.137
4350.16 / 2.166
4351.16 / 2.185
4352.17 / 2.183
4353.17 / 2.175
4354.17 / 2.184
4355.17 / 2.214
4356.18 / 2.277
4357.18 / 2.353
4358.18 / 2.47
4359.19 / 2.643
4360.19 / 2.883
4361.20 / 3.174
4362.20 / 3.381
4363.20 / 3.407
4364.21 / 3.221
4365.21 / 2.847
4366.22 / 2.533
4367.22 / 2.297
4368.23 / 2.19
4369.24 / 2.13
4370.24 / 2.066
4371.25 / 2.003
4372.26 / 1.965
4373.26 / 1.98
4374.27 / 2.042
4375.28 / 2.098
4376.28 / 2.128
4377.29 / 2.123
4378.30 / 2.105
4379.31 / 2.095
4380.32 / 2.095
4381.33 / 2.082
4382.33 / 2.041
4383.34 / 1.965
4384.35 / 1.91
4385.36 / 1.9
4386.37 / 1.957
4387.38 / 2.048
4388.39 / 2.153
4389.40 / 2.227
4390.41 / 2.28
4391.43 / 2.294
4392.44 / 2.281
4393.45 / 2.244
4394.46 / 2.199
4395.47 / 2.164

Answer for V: 0.13 mag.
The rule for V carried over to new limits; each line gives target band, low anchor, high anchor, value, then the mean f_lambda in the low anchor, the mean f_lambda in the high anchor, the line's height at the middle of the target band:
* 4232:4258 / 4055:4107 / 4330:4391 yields 0.24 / 2.99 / 2.95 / 2.96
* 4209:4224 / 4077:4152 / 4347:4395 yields 0.04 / 2.74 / 2.29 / 2.56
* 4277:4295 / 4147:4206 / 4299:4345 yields 0.23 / 2.44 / 3.11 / 2.94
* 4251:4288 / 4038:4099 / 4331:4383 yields 0.24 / 2.68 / 3.11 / 2.97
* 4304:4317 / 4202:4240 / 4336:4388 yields 0.22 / 2.34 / 3.07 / 2.81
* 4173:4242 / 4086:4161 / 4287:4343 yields 0.19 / 2.75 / 2.9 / 2.82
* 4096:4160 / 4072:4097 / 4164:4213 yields -0.14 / 2.49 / 2.43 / 2.47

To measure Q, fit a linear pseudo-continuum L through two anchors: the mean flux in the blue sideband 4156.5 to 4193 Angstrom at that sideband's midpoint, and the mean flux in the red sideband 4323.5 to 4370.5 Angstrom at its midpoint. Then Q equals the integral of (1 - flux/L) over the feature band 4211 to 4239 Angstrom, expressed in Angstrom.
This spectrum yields 3.7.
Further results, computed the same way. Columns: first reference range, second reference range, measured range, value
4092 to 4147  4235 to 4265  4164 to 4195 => 2.25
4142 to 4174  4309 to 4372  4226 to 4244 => 2.85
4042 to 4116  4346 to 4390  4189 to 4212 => 2.73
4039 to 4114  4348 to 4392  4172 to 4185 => 1.60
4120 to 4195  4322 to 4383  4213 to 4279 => 7.87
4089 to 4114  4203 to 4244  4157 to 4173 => 1.01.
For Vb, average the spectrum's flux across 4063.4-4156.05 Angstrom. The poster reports 2.74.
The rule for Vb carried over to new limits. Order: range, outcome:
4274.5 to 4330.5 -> 2.27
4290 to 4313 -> 2.27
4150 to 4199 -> 2.48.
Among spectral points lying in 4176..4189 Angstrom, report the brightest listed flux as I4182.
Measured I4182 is 2.582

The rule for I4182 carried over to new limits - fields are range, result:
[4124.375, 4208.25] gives 2.883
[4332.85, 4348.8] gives 9.536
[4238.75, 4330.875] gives 2.702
